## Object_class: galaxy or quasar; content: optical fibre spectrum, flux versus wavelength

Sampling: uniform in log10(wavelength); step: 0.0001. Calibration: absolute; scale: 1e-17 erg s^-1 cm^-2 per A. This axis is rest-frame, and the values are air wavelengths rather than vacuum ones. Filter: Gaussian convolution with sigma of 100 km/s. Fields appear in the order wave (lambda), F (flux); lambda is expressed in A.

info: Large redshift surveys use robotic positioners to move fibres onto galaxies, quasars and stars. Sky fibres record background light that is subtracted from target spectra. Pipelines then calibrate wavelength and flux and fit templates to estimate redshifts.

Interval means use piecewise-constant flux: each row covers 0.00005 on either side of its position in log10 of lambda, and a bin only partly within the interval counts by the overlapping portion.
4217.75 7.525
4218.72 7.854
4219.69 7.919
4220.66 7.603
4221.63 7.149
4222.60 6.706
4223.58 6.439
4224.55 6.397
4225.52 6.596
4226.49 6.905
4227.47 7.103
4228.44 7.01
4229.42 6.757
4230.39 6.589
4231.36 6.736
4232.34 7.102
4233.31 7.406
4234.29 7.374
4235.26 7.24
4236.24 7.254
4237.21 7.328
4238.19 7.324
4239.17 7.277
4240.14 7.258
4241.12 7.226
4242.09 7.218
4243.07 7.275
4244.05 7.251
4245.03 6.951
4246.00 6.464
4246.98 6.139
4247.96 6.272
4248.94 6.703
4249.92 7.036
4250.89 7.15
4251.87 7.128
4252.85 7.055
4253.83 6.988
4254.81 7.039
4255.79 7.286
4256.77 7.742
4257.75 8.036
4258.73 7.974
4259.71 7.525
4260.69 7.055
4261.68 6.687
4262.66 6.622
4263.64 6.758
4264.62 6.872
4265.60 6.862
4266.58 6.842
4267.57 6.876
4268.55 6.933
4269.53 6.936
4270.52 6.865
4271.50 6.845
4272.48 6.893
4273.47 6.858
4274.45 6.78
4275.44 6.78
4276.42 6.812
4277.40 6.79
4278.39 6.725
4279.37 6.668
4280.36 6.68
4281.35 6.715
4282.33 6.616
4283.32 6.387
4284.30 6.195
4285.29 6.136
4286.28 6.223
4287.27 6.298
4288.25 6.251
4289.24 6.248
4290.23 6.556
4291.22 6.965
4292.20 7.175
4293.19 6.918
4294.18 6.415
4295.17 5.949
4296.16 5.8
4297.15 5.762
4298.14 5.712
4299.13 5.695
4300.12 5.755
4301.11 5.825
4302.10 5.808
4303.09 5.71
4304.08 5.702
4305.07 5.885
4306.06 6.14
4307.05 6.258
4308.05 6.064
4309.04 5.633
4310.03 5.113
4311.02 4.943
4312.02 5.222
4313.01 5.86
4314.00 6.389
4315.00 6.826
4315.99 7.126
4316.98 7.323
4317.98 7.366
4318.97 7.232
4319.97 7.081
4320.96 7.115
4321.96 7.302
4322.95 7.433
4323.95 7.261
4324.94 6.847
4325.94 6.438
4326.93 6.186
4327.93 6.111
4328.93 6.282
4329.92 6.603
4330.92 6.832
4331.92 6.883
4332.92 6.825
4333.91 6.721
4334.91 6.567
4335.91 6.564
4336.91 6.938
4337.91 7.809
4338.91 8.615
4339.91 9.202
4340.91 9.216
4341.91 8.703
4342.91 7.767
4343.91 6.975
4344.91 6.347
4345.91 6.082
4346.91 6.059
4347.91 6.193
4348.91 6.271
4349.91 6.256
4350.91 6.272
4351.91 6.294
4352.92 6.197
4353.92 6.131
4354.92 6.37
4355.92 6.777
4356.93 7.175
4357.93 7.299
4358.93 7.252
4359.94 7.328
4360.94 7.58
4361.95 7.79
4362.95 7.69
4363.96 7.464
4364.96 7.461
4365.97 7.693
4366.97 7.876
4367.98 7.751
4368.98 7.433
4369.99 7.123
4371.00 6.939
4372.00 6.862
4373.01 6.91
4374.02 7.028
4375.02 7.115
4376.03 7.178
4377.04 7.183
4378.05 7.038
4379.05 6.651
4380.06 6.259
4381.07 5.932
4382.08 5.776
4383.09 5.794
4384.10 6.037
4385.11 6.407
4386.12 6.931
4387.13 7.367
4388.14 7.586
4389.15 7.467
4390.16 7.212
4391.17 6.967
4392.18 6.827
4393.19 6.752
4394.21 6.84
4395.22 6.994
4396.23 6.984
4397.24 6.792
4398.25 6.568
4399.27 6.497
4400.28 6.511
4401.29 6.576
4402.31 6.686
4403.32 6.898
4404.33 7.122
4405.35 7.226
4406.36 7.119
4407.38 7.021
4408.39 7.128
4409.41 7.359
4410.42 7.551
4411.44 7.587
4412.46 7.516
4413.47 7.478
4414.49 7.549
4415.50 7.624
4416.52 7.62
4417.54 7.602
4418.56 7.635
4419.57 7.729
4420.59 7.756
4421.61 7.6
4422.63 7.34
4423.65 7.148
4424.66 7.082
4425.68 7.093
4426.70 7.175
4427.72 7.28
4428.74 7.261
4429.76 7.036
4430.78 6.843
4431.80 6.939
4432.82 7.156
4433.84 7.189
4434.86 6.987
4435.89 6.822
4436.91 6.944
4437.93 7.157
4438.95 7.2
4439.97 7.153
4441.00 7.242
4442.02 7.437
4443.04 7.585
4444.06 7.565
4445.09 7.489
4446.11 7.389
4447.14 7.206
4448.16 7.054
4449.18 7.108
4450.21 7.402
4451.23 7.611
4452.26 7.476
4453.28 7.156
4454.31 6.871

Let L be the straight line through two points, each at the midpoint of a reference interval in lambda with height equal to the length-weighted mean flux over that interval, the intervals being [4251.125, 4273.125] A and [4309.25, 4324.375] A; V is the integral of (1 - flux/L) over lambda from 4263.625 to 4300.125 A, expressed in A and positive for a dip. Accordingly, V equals 1.9 A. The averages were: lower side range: 7.08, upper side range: 6.62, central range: 6.55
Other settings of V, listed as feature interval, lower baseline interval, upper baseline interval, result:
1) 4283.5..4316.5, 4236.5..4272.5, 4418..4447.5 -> 4.7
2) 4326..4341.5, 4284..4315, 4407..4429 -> -1.7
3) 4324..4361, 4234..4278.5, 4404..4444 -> 1.3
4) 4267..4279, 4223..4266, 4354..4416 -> 0.3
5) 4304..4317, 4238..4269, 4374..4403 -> 1.7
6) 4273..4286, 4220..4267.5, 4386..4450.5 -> 0.8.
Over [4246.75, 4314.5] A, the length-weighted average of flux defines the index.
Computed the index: 6.51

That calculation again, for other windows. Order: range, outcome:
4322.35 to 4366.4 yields 7.02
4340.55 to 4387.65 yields 6.93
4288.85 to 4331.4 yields 6.35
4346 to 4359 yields 6.47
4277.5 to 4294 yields 6.55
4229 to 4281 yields 7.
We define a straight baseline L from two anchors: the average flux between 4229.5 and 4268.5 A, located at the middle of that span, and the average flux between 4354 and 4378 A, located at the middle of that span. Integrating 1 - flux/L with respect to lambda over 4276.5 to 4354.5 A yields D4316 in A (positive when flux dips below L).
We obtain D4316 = 6.7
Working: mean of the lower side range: 7.07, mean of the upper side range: 7.25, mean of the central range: 6.56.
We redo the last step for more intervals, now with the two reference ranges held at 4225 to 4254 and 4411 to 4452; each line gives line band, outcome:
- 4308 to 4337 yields 2.3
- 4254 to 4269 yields -0.2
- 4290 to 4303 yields 1.7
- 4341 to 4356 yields 1.1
